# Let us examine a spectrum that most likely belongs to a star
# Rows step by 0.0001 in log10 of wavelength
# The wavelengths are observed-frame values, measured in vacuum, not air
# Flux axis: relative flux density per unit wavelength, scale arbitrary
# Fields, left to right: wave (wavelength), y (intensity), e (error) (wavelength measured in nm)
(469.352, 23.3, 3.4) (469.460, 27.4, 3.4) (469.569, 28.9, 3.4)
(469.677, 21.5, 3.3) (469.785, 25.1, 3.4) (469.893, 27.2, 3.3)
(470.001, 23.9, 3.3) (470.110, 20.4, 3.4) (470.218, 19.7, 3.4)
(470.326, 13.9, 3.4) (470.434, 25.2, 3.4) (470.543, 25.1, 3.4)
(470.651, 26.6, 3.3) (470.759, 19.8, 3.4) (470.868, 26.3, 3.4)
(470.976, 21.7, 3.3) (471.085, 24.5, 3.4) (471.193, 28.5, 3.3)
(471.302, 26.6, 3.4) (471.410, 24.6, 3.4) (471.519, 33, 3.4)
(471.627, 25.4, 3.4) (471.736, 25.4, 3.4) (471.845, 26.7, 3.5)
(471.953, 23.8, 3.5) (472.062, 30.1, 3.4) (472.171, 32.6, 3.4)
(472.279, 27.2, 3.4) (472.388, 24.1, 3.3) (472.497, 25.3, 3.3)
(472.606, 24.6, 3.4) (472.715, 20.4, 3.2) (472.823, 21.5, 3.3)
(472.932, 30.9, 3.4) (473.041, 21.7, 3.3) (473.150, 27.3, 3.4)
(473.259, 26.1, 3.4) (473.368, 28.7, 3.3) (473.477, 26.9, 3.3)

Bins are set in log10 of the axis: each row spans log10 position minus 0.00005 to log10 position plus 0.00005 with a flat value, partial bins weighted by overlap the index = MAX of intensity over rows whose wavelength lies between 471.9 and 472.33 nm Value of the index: 32.6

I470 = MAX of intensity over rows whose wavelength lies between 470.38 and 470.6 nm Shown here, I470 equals 25.2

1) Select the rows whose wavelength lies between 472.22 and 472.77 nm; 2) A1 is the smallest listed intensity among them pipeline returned 20.4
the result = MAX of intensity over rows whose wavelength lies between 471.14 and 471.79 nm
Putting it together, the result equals 33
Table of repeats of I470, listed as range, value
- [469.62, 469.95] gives 27.2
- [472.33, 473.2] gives 30.9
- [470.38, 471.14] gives 26.6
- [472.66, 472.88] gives 21.5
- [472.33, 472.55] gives 25.3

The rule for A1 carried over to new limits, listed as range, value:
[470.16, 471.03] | 13.9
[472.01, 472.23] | 30.1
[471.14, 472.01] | 23.8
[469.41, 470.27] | 19.7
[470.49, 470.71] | 25.1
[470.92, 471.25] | 21.7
